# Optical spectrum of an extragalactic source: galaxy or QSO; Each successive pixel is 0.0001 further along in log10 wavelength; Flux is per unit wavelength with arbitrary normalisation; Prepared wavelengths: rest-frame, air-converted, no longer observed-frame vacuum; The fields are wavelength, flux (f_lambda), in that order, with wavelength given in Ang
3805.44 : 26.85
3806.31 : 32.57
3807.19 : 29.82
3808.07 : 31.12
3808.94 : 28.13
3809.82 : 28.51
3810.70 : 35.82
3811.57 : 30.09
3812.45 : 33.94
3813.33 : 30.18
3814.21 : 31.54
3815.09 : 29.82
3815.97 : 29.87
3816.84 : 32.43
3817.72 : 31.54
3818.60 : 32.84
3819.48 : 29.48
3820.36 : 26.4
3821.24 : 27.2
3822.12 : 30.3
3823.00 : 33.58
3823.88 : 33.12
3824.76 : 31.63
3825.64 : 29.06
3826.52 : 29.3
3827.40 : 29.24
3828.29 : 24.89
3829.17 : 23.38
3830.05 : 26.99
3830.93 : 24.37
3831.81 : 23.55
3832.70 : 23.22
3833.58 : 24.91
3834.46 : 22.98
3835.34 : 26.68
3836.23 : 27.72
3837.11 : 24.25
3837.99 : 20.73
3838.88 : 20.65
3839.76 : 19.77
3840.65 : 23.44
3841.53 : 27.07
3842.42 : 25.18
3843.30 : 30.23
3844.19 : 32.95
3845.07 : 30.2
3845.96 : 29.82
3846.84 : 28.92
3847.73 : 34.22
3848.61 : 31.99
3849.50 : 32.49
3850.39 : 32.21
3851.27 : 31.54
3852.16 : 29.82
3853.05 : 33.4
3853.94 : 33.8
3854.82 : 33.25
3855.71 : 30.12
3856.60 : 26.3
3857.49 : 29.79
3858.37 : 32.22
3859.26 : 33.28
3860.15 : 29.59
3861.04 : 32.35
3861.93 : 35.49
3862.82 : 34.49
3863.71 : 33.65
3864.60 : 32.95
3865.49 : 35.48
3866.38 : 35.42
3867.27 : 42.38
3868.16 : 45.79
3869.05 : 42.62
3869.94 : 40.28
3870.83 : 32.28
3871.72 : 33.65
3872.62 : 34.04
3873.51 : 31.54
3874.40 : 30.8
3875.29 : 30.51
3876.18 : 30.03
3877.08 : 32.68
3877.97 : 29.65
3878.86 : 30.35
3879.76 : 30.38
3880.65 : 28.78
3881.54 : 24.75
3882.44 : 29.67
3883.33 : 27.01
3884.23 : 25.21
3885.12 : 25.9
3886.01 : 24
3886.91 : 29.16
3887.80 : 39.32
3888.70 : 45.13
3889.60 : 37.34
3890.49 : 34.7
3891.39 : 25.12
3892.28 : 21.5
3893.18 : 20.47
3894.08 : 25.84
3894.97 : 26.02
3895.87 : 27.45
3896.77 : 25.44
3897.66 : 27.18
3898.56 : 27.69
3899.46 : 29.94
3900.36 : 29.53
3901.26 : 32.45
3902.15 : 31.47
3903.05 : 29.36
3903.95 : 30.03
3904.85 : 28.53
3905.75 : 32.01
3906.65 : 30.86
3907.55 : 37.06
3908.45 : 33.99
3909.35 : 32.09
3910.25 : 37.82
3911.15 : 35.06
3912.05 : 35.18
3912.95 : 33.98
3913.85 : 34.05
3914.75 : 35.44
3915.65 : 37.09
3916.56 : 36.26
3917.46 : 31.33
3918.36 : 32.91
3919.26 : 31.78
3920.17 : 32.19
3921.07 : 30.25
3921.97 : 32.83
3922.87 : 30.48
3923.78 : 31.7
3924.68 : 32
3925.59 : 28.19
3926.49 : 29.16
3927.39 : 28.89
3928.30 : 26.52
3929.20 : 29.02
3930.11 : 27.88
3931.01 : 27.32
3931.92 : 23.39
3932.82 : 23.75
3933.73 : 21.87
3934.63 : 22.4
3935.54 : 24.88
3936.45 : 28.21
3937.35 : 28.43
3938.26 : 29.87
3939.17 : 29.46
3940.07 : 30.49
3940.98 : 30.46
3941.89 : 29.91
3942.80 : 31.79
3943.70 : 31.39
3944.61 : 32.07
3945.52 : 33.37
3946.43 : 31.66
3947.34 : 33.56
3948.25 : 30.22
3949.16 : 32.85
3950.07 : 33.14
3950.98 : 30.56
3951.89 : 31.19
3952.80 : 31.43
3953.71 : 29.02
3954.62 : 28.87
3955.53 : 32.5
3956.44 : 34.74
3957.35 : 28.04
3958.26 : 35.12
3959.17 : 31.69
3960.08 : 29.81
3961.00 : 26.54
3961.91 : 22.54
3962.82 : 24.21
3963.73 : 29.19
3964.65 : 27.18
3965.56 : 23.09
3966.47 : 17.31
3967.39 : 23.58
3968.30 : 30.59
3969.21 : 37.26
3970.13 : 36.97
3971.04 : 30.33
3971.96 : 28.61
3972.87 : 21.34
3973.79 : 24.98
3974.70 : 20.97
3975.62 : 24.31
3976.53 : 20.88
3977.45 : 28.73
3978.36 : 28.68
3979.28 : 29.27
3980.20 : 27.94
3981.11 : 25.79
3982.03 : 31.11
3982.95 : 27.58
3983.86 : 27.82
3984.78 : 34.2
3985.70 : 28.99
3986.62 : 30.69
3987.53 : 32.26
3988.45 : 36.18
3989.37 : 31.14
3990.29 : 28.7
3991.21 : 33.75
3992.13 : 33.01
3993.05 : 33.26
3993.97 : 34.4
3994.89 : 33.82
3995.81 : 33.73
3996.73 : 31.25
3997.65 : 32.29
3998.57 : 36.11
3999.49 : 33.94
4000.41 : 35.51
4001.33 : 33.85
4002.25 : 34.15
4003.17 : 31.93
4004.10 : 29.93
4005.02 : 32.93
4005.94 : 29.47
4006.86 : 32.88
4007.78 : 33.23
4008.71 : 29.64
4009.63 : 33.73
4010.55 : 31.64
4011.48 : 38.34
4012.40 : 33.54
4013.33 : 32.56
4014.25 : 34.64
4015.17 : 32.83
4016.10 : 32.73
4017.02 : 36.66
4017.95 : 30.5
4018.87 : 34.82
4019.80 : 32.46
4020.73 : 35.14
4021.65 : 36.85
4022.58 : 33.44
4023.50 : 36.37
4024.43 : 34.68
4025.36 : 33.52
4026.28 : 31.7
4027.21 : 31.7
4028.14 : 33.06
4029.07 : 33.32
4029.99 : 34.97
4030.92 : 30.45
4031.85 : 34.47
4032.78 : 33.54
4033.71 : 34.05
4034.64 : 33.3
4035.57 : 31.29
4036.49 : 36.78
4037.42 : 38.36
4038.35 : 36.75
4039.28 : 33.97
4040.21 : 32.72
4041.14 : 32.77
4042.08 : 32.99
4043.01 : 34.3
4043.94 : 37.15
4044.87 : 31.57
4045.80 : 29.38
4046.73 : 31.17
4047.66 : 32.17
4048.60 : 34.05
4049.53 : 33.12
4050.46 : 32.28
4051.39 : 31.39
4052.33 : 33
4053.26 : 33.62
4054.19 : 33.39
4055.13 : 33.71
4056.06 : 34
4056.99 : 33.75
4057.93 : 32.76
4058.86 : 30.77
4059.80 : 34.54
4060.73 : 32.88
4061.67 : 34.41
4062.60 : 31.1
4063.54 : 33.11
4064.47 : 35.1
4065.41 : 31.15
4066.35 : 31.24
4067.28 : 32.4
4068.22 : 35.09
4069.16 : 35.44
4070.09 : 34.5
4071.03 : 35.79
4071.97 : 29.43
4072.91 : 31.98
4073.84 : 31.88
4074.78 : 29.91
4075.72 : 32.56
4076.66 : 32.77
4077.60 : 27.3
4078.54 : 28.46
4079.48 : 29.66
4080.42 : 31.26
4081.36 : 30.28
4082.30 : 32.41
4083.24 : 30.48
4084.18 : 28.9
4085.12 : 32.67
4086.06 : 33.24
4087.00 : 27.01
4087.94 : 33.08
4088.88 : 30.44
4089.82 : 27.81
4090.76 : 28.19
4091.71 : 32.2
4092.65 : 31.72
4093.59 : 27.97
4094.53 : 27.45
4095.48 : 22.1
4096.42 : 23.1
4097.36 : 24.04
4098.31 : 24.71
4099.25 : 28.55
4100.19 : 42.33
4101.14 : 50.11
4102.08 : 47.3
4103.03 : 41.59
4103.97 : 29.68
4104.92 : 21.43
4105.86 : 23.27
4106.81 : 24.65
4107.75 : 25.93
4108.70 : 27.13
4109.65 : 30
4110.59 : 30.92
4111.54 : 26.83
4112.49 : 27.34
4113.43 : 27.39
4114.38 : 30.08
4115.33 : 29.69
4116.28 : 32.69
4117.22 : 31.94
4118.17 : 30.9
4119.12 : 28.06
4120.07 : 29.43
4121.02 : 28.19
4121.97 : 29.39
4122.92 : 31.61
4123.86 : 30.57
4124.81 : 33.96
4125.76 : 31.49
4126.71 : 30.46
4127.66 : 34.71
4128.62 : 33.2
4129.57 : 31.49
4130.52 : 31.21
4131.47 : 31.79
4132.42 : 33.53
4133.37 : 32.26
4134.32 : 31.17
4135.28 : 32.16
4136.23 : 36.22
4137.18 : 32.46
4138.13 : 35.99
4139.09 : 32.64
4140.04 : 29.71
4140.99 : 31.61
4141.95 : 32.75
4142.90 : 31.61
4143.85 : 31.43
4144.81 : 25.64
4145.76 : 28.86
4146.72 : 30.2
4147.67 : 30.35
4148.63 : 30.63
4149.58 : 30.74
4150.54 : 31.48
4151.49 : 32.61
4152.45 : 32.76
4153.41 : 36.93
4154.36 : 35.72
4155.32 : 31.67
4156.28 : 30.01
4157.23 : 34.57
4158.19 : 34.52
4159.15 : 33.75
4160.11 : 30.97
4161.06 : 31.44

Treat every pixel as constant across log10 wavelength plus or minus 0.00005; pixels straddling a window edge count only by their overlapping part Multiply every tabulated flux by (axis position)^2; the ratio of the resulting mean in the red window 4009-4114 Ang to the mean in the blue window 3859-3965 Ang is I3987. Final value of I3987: 1.12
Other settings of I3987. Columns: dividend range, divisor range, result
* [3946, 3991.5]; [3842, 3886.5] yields 0.96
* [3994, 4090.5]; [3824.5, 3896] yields 1.20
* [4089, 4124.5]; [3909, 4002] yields 1.07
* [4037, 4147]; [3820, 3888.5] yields 1.18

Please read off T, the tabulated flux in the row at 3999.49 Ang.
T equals 33.94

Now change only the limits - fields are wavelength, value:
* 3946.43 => 31.66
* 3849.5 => 32.49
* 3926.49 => 29.16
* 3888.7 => 45.13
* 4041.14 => 32.77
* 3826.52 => 29.3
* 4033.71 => 34.05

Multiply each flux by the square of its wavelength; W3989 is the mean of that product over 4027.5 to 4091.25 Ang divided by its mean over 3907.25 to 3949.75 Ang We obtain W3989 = 1.1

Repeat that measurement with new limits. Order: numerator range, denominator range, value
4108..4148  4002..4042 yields 0.97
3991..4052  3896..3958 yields 1.14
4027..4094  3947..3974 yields 1.17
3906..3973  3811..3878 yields 1.04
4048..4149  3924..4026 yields 1.09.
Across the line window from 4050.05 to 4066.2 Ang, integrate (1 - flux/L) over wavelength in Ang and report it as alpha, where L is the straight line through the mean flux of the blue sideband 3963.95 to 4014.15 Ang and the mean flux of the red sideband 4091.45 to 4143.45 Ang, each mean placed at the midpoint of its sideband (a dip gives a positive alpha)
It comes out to -1.2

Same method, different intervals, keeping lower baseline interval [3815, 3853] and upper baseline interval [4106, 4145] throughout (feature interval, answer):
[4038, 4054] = -1.6 Ang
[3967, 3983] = 0.9 Ang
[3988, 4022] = -4.1 Ang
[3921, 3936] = 0.7 Ang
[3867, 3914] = -4.5 Ang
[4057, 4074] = -1.6 Ang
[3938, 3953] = -1.2 Ang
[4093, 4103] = -0.6 Ang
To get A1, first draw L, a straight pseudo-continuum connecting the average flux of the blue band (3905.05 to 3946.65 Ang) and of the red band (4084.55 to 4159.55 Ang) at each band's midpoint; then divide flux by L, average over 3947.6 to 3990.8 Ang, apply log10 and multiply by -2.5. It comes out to 0.07 mag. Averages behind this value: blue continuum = 30.8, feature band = 28.9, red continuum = 31.1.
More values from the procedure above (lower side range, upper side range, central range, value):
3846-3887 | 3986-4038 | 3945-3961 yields 0.05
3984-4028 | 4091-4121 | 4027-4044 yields -0.06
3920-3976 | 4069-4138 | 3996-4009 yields -0.11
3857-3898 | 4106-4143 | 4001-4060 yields -0.08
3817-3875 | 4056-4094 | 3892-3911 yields 0.04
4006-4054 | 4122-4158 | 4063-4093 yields 0.05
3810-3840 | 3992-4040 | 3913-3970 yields 0.06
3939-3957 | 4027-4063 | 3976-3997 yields 0.06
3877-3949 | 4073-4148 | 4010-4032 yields -0.11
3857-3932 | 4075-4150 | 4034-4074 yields -0.08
